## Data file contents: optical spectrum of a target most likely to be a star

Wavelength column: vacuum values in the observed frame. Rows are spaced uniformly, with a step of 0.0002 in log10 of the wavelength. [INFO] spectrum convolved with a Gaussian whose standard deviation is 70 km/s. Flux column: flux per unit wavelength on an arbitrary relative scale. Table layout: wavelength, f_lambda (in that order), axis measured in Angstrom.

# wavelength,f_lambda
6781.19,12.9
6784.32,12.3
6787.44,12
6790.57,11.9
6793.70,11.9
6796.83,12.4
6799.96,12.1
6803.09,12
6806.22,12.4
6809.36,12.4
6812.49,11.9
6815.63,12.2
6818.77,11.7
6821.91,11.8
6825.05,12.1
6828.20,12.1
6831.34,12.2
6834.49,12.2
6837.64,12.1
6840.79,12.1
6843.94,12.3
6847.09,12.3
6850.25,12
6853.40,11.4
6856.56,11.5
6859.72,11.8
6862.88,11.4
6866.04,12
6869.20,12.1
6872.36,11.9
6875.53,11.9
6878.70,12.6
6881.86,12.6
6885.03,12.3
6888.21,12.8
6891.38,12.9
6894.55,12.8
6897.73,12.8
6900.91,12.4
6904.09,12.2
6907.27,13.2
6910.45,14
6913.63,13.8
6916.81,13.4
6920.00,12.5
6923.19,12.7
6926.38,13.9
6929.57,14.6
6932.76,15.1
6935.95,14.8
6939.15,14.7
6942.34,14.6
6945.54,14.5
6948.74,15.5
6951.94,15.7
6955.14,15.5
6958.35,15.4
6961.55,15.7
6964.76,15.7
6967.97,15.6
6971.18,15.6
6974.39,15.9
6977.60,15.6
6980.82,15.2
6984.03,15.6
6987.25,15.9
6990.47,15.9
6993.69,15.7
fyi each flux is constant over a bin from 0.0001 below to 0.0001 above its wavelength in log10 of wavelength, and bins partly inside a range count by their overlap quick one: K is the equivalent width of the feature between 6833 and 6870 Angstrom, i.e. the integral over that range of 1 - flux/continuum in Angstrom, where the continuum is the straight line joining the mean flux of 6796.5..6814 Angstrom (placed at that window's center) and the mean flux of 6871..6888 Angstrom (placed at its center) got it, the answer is 1.0 Angstrom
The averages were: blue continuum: 12.2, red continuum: 12.3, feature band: 11.9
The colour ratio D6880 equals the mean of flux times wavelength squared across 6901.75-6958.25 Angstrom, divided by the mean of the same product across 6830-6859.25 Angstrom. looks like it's 1.2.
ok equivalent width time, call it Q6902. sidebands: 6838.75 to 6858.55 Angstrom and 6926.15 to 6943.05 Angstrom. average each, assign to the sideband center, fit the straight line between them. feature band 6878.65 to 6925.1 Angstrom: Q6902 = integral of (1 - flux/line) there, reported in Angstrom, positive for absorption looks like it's 2.5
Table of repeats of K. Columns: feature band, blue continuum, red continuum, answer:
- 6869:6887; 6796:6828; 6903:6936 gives 1.1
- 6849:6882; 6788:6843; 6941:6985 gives 3.3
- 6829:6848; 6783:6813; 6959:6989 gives 1.1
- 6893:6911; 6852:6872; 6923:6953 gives 0.6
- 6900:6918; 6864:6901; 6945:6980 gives 0.4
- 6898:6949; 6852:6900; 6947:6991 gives 0.6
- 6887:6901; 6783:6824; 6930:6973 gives 1.2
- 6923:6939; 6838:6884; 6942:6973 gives 0.1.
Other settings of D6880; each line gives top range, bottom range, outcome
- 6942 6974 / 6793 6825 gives 1.33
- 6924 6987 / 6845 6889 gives 1.30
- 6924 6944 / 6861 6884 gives 1.23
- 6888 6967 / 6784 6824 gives 1.21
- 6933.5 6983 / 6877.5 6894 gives 1.24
